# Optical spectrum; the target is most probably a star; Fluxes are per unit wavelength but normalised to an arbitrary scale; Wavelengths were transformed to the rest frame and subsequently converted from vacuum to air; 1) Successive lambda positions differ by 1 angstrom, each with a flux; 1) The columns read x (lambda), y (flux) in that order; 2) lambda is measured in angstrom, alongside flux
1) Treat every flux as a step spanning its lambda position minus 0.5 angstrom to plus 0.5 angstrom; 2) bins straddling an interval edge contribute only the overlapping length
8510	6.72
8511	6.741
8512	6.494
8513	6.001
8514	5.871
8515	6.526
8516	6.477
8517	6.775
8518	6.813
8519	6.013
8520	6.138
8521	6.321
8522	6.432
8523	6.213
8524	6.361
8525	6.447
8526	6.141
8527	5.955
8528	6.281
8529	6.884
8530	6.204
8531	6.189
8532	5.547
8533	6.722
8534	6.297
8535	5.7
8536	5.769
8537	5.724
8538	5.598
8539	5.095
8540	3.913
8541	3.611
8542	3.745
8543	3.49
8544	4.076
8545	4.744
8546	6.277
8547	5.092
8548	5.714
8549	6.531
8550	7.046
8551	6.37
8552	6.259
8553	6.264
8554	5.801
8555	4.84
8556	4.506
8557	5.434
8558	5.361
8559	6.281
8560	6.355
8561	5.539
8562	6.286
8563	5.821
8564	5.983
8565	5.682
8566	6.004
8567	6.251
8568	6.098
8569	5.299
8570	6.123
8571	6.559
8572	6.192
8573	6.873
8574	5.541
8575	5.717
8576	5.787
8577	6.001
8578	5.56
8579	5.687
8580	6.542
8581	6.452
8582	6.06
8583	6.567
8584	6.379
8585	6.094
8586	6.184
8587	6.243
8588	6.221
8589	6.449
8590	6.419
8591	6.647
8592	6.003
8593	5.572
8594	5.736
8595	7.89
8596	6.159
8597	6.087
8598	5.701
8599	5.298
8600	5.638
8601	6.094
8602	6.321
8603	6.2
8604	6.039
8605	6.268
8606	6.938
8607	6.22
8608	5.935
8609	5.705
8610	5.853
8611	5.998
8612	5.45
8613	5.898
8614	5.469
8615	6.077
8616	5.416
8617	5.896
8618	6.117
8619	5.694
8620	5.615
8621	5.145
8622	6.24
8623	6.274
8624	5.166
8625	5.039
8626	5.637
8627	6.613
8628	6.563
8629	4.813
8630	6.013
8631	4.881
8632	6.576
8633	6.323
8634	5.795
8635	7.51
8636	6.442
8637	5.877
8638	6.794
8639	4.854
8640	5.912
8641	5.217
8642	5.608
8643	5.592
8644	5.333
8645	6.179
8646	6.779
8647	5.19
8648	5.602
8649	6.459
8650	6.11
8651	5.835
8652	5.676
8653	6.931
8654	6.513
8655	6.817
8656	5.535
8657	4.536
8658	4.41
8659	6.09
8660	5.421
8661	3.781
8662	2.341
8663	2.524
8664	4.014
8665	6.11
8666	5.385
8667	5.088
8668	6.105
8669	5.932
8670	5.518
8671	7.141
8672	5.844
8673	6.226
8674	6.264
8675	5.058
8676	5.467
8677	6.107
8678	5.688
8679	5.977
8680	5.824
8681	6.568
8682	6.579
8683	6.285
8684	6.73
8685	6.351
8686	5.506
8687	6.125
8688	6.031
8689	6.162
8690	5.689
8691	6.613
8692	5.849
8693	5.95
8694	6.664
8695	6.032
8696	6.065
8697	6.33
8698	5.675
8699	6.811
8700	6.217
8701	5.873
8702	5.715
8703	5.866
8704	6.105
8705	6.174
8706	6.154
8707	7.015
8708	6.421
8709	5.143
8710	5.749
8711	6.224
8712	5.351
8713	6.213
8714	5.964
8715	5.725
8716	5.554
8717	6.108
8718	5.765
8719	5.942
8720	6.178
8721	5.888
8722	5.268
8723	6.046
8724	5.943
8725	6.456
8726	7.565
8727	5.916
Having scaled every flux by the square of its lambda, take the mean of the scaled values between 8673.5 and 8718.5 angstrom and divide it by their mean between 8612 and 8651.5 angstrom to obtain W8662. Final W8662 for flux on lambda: 1.05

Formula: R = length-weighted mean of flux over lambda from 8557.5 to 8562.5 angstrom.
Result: 5.96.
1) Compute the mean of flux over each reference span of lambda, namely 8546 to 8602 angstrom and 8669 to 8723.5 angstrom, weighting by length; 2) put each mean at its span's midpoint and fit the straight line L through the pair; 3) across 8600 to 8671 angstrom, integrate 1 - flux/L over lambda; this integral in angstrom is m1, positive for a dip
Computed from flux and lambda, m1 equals 3.6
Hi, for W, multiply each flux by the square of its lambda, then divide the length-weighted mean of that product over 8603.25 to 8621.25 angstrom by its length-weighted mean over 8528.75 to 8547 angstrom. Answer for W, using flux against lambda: 1.13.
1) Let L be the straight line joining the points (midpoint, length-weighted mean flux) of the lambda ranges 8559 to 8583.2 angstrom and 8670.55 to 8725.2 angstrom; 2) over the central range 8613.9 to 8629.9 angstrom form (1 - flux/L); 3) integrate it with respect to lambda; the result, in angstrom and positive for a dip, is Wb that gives 0.8 angstrom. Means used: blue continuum 6.04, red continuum 6.05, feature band 5.75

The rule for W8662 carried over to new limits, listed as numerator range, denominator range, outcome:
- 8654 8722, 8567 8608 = 0.97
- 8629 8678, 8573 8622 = 0.95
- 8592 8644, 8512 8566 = 1.04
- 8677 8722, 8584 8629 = 1.03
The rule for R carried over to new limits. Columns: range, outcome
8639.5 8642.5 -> 5.58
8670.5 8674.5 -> 6.37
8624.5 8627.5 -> 5.76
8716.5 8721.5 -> 5.98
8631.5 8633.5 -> 6.45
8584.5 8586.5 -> 6.14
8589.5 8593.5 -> 6.16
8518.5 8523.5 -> 6.22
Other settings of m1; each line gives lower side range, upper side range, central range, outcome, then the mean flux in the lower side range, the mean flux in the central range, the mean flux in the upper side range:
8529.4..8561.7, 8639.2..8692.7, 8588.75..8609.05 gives -2.05 angstrom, 5.51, 6.16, 5.71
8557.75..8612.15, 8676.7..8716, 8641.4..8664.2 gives 2.65 angstrom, 6.09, 5.38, 6.08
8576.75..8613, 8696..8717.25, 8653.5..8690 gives 2.64 angstrom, 6.13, 5.61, 6.02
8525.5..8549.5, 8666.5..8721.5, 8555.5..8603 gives -3.53 angstrom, 5.47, 6.04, 6.03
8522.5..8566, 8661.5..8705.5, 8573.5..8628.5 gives -2.56 angstrom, 5.68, 6.01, 5.83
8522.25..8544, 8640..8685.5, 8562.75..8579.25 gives -1.02 angstrom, 5.59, 5.96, 5.66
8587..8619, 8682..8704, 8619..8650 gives 1.08 angstrom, 6.05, 5.87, 6.13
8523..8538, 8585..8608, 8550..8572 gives 0.95 angstrom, 6.14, 5.9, 6.19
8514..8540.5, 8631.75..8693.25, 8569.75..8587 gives -0.47 angstrom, 6.09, 6.14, 5.78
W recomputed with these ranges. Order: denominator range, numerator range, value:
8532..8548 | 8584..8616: 1.21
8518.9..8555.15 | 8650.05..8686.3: 1.01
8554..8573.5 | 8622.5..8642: 1.02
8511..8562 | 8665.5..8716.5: 1.07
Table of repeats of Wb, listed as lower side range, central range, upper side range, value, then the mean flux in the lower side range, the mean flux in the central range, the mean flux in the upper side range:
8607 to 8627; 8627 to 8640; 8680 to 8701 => -0.5 angstrom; 5.75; 6.05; 6.19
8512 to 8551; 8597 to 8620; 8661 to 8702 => -0.4 angstrom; 5.82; 5.92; 5.79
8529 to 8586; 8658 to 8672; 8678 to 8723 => 2.2 angstrom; 5.76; 5.04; 6.05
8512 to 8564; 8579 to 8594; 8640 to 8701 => -1.1 angstrom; 5.81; 6.24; 5.78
